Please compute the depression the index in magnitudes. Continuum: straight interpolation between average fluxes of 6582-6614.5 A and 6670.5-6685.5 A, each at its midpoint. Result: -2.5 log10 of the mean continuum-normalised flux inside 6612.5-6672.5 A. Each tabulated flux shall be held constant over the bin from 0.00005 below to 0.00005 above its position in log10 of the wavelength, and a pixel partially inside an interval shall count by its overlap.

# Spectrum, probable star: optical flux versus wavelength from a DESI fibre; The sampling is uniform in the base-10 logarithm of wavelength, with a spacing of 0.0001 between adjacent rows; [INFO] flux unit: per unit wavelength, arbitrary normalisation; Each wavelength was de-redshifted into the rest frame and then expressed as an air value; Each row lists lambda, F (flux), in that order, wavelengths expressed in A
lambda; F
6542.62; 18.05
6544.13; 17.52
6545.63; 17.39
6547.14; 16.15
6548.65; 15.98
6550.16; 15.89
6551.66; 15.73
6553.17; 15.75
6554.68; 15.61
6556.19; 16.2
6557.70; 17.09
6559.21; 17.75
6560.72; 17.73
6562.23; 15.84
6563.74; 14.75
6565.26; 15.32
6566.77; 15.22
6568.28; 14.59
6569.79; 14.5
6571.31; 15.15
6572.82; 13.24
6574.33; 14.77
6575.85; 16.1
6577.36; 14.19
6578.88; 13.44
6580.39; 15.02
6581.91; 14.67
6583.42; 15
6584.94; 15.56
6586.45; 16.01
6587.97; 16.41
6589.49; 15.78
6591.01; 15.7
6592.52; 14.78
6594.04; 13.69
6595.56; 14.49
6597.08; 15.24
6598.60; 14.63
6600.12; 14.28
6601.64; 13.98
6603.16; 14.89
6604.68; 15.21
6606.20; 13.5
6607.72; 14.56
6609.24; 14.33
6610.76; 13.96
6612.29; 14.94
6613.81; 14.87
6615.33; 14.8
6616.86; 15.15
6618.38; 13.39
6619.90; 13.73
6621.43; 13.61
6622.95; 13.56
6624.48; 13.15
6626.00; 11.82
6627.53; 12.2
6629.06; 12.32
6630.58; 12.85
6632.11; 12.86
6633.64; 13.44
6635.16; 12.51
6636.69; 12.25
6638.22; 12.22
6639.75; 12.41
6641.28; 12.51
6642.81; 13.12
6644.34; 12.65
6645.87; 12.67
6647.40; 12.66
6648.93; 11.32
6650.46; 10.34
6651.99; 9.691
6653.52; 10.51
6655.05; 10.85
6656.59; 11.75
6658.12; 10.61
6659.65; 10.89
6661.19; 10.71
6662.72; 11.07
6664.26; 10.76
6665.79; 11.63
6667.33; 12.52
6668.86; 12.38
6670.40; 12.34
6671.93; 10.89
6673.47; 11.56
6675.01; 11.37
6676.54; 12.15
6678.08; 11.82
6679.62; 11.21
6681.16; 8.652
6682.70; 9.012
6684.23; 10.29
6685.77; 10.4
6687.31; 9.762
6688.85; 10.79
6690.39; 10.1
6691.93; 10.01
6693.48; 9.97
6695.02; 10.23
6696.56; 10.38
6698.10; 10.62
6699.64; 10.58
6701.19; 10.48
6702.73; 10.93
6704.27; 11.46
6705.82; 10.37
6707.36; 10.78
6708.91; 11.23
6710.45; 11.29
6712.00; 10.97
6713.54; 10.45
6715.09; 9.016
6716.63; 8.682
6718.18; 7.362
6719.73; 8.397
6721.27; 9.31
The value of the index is 0.03 mag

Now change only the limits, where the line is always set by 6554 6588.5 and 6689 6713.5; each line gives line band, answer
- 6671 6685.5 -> 0.068 mag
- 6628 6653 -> 0.055 mag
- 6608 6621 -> -0.044 mag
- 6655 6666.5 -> 0.101 mag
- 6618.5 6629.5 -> 0.042 mag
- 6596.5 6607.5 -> -0.020 mag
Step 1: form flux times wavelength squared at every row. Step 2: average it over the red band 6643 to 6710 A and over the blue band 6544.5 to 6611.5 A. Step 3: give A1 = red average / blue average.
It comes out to 0.74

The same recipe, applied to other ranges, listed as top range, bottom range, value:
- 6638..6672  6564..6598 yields 0.79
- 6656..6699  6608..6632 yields 0.81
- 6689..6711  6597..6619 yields 0.75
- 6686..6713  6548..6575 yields 0.71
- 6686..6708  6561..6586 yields 0.73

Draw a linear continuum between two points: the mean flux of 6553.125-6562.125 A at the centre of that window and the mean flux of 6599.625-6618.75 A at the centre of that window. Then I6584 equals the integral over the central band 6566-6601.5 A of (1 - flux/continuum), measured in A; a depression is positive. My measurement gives 1.6 A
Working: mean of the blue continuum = 16.7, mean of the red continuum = 14.5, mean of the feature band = 14.9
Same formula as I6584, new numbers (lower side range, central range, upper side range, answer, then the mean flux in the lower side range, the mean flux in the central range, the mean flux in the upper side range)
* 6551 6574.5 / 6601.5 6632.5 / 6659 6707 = -0.8 A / 15.6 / 13.8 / 10.8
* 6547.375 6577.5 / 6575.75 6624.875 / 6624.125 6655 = -2.6 A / 15.6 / 14.6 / 12.1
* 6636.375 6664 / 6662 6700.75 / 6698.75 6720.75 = 0.0 A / 11.5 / 10.8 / 10.1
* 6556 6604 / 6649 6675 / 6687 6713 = 1.9 A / 15.2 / 11.2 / 10.6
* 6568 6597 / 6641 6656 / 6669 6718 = 0.9 A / 14.9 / 11.6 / 10.6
